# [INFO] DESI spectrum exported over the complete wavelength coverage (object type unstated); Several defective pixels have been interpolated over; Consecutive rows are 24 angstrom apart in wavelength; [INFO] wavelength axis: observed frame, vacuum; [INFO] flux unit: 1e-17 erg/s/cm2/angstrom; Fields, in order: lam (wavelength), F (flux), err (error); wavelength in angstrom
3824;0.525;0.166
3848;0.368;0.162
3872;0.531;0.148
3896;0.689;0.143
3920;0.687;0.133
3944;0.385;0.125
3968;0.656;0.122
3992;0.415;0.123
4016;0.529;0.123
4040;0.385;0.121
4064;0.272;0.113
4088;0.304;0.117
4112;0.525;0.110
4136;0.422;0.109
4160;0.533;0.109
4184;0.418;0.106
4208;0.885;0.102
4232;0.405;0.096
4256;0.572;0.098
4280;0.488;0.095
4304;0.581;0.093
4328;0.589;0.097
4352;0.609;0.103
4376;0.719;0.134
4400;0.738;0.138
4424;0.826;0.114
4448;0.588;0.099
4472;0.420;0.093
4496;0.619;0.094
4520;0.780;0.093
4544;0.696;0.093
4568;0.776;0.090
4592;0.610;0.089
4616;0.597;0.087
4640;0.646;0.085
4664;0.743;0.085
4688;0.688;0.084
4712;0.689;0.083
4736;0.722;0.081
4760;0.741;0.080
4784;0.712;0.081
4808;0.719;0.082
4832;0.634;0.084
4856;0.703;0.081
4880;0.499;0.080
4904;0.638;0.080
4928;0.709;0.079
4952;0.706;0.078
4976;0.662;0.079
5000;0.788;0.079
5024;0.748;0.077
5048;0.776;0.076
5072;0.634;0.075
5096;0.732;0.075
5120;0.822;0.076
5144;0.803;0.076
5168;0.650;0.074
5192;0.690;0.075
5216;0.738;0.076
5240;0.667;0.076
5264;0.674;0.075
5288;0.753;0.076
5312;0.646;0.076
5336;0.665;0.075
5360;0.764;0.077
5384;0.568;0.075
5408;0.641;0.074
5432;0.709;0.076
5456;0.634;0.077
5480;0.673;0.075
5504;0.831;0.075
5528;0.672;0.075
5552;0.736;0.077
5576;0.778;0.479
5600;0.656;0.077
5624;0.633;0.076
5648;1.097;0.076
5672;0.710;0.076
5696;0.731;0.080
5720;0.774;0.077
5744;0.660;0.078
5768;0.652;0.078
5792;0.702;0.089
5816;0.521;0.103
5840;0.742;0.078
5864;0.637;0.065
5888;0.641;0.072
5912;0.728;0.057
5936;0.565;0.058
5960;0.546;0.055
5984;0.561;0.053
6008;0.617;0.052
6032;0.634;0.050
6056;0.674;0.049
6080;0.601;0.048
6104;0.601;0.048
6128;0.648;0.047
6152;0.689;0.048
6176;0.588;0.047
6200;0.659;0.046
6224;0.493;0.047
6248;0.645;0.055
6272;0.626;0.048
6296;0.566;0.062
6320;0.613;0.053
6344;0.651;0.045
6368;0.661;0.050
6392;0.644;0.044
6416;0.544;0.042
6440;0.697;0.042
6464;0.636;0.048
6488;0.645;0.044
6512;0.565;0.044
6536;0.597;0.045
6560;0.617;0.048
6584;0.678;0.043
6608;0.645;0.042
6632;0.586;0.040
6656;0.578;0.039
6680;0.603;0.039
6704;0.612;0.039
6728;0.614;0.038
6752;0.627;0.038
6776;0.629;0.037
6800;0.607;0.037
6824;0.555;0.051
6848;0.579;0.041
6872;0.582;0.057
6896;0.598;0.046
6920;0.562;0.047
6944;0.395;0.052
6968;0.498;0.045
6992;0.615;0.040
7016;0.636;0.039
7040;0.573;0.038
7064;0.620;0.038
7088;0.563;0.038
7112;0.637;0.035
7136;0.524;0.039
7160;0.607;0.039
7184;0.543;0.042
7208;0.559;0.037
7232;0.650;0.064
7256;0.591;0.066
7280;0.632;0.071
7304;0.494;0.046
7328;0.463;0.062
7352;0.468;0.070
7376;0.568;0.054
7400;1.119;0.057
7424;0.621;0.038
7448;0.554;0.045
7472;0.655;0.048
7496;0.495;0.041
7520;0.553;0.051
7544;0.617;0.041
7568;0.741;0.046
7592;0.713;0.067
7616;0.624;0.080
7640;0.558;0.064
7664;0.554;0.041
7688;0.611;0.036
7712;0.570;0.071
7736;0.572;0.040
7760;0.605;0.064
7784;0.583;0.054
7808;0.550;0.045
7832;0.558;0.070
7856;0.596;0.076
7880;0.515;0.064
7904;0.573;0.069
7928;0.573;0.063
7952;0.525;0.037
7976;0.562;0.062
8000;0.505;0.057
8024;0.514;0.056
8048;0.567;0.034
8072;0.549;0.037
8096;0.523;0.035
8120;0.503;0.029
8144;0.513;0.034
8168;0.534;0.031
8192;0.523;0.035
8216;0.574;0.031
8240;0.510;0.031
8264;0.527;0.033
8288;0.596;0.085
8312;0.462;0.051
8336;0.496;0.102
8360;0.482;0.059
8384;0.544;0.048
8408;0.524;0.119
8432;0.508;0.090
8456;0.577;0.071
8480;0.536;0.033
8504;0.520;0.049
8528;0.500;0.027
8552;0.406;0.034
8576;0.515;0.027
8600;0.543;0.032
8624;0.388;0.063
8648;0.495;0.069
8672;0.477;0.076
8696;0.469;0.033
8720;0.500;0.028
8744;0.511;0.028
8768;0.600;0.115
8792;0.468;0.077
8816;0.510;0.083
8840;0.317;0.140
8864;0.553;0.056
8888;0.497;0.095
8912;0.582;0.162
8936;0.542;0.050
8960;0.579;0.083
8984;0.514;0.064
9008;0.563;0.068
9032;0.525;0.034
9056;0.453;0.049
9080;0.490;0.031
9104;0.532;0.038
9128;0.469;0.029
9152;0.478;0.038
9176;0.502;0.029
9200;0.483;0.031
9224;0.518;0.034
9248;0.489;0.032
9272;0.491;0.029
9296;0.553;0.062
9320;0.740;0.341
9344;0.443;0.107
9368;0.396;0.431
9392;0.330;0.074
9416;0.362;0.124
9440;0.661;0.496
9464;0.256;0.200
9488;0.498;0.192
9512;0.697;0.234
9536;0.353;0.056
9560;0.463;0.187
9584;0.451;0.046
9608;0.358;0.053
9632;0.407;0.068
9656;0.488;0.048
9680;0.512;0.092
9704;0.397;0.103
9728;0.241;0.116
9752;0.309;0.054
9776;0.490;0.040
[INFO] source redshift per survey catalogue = 0.13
